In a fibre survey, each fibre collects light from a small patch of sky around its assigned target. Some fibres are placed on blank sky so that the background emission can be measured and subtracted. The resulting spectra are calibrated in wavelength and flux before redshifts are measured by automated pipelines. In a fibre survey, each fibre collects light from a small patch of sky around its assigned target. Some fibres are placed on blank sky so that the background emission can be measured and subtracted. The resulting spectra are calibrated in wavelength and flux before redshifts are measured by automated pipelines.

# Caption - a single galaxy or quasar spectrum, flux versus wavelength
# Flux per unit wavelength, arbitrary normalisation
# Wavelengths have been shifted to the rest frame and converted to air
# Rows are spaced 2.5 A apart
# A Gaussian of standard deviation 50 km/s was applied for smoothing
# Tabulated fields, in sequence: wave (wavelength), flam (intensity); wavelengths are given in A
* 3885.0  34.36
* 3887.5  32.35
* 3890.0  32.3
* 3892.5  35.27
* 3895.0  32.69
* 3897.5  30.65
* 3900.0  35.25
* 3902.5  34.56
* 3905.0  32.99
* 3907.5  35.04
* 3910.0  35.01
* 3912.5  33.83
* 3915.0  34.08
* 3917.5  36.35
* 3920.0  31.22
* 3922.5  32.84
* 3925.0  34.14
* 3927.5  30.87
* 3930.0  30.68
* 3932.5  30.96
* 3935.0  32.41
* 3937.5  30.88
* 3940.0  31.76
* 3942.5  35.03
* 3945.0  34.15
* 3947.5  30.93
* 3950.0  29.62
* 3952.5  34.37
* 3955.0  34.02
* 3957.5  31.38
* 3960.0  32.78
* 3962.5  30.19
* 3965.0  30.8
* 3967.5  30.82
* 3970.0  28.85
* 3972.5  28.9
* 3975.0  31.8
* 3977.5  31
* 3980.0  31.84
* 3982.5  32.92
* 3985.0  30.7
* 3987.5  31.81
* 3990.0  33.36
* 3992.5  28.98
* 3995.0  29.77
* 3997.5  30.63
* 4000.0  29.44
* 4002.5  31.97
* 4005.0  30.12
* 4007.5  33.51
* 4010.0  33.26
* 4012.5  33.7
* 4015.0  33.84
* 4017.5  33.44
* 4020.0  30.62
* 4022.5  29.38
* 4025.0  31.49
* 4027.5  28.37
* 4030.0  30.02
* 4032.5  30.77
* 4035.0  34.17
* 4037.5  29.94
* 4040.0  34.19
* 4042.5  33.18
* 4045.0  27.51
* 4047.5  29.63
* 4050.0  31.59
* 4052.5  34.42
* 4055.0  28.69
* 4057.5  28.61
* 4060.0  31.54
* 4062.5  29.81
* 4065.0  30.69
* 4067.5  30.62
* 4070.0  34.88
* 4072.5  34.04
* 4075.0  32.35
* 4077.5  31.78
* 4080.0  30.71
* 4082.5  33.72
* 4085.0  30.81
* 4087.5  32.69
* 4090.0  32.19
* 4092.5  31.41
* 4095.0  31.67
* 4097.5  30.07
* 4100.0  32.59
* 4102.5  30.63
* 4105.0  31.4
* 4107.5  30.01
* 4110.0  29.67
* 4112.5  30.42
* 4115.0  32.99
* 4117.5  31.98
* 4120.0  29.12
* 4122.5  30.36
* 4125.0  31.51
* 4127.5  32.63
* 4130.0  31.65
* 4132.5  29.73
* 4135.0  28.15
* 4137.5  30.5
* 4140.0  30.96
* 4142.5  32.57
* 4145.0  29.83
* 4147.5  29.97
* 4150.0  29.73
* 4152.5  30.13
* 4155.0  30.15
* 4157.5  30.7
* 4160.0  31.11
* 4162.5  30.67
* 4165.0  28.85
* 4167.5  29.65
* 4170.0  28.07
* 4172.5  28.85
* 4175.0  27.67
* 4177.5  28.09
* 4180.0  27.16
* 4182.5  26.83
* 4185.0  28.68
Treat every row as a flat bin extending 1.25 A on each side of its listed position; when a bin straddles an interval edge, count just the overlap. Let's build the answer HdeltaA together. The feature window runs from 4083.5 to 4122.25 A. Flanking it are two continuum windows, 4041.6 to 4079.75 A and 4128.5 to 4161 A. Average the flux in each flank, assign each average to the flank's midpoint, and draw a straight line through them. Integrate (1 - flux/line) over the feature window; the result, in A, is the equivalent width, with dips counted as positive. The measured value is -0.43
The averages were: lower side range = 31.3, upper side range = 30.4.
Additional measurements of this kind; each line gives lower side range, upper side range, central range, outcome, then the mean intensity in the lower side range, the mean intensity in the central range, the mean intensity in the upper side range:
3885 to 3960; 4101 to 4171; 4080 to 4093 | -0.4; 33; 32.1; 30.5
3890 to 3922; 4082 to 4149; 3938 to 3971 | 1.3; 33.8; 31.9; 31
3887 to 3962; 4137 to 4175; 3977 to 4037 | 0.8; 32.9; 31.4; 30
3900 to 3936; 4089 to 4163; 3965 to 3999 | 1.7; 33.3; 30.9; 30.8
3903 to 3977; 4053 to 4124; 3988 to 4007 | 0.7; 32.3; 30.8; 31.3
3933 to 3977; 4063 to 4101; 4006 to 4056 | 0.4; 31.7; 31.6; 32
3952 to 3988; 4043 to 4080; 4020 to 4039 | 0.4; 31.4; 30.6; 31.2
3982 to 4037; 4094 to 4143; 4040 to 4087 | -0.4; 31.4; 31.5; 30.9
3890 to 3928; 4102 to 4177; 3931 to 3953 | 0.7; 33.7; 32.1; 30.3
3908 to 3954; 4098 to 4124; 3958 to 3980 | 1.1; 32.8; 30.7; 30.9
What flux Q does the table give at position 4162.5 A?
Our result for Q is 30.67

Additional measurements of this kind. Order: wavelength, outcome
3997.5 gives 30.63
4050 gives 31.59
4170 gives 28.07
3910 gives 35.01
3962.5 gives 30.19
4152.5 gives 30.13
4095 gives 31.67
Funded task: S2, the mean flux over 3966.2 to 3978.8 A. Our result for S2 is 30.3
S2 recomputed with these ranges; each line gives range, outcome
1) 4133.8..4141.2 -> 29.9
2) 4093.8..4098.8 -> 30.9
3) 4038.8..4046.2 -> 31.6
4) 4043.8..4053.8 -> 30.8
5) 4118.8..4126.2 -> 30.3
